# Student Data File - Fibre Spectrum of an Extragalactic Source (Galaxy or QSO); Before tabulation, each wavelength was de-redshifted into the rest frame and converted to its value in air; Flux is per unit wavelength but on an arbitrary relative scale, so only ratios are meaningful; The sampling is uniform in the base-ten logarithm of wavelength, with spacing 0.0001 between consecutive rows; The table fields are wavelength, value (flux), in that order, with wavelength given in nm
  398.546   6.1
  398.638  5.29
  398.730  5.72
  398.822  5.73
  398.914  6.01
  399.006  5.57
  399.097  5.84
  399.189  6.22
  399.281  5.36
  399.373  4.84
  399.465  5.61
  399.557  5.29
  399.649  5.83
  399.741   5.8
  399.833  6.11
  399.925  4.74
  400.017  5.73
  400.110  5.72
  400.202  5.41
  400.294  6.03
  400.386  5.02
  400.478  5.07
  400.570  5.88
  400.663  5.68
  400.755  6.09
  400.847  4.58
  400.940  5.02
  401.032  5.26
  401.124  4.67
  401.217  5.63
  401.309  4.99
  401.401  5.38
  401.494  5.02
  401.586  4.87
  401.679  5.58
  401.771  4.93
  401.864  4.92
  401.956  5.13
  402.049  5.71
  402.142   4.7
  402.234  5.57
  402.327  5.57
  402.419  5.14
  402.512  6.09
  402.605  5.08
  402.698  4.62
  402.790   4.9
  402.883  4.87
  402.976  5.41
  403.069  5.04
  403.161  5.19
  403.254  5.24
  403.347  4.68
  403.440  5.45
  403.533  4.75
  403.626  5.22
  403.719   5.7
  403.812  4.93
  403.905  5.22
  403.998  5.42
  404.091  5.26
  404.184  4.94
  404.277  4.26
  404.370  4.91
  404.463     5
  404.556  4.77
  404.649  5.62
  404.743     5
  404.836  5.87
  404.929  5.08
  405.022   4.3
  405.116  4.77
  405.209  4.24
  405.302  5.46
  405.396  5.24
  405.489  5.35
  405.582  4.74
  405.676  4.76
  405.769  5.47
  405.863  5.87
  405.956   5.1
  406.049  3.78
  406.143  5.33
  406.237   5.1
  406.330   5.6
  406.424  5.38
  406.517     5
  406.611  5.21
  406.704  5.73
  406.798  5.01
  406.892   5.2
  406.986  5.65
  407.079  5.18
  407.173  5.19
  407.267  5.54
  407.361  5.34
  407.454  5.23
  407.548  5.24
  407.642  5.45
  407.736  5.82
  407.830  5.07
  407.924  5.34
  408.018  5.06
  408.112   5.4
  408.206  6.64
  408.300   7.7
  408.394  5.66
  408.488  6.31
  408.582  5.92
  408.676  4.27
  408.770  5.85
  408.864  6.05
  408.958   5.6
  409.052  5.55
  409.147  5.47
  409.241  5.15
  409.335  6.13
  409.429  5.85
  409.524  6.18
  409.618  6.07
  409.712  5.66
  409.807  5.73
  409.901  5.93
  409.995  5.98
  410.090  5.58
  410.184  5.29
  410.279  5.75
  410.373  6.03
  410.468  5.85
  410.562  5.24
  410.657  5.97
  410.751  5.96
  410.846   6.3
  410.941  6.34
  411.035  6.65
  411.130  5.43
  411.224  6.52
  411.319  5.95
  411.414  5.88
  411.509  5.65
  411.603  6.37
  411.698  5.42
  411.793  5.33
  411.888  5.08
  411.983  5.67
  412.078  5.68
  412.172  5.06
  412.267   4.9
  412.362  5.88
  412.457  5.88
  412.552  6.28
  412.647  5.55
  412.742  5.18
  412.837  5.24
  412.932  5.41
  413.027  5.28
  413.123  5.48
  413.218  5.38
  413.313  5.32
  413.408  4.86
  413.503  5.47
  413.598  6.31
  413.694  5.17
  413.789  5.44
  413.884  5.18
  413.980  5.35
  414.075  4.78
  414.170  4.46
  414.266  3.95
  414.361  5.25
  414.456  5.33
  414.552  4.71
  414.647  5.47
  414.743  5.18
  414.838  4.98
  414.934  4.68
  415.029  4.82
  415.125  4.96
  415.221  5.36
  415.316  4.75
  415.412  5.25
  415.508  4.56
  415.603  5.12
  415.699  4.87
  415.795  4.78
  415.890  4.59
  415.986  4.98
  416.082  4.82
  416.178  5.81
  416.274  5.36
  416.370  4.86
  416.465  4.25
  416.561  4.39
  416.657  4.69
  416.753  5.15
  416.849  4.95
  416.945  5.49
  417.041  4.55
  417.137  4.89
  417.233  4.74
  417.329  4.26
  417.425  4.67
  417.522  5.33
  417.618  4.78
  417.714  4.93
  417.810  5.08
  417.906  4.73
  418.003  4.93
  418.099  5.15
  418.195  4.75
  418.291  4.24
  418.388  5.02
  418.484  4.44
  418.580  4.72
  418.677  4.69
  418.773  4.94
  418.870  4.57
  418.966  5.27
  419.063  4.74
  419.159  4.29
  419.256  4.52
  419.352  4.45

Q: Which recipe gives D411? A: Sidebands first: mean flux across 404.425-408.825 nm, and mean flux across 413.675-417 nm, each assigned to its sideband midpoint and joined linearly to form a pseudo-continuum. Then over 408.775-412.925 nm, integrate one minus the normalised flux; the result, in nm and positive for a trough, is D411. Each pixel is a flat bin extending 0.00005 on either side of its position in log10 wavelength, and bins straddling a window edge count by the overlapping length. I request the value -0.49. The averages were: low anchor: 5.32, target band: 5.75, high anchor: 4.96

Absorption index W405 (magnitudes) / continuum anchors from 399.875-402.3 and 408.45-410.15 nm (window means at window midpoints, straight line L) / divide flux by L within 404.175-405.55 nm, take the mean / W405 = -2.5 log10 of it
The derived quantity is 0.10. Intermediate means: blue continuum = 5.28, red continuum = 5.73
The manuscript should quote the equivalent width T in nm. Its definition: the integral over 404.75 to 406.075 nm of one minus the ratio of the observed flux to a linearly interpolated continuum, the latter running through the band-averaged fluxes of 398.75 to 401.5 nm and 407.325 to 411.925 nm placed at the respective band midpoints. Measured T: 0.14 nm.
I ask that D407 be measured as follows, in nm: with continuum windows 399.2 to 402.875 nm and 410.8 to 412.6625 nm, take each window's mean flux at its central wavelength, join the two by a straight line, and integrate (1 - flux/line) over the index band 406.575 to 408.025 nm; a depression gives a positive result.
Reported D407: 0.07 nm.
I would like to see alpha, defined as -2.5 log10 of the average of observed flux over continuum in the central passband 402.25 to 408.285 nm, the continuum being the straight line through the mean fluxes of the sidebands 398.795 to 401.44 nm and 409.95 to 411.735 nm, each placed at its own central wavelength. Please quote 0.097 mag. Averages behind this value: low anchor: 5.49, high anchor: 5.91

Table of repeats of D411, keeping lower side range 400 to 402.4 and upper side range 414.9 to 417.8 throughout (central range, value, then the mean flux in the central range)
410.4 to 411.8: -0.25 nm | 5.94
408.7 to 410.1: -0.19 nm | 5.77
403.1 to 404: 0.01 nm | 5.17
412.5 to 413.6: -0.10 nm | 5.45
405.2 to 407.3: -0.01 nm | 5.19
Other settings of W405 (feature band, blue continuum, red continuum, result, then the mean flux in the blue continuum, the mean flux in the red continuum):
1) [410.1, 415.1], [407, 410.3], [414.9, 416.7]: -0.05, 5.66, 4.89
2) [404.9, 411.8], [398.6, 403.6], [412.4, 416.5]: -0.06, 5.34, 5.14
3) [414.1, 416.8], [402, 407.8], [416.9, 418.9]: -0.01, 5.17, 4.8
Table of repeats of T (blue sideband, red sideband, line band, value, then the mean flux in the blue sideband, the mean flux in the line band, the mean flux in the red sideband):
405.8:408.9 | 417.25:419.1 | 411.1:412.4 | -0.110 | 5.46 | 5.63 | 4.8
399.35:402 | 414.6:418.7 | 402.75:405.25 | 0.099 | 5.34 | 5.04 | 4.88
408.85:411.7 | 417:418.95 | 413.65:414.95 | 0.072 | 5.86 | 5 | 4.78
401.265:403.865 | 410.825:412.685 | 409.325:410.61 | -0.030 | 5.17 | 5.79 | 5.79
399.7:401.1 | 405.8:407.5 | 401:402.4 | 0.058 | 5.46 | 5.2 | 5.25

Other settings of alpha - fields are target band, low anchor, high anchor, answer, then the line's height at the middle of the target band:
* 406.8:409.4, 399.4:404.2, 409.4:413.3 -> 0.00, 5.57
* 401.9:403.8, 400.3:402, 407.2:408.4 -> 0.03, 5.33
